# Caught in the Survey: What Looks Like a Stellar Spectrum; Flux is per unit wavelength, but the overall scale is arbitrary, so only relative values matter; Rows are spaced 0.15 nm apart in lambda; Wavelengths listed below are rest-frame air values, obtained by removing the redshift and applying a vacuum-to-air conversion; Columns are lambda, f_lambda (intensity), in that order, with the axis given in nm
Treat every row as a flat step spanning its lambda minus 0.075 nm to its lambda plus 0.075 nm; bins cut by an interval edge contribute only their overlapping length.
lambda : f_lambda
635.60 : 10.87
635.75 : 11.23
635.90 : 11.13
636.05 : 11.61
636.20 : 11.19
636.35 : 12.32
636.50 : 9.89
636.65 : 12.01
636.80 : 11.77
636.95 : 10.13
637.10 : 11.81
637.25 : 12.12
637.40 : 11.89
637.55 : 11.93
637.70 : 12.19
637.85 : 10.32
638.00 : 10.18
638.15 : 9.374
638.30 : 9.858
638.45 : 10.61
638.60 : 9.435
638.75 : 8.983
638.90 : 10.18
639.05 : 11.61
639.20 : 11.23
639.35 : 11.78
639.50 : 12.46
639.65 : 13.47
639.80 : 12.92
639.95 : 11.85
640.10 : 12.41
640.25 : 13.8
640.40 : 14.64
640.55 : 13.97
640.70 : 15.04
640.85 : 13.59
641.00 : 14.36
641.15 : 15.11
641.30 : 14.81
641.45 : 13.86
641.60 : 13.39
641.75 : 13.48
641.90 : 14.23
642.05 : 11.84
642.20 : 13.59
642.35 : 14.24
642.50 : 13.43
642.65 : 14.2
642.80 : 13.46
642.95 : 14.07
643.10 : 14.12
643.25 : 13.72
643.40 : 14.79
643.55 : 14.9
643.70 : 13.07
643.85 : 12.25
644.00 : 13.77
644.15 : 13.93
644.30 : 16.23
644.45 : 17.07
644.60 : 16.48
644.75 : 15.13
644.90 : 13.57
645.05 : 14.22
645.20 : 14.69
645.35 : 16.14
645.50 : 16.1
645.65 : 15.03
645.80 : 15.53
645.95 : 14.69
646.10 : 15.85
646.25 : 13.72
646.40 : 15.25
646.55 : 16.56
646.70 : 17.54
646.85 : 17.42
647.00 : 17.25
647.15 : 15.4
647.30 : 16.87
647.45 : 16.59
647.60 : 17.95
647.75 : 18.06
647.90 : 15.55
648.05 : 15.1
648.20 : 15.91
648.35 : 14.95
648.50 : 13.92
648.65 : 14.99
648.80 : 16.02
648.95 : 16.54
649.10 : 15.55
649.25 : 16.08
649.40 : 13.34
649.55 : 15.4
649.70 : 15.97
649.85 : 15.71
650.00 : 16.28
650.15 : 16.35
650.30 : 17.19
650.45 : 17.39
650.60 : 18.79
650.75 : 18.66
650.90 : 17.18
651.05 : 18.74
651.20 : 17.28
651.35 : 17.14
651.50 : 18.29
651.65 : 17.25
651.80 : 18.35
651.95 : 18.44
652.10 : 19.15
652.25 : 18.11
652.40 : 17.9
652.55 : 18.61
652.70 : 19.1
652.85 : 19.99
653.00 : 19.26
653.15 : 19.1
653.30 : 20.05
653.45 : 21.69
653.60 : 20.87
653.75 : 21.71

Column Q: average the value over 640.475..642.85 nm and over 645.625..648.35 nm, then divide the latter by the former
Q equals 1.16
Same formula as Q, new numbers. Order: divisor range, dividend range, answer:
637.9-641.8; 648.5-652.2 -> 1.36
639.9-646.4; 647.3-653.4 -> 1.20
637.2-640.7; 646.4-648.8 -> 1.39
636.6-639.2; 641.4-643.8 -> 1.27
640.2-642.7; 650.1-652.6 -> 1.28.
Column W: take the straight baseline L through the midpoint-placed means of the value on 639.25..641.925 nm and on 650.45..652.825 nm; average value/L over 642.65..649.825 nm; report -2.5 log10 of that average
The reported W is 0.04 mag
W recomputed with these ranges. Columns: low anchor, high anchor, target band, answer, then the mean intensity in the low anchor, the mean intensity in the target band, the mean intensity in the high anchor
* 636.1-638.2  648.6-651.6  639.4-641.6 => -0.086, 11.2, 13.7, 16.7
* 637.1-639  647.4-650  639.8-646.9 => -0.102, 10.7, 14.5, 15.8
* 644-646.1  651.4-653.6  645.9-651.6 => 0.048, 15.3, 16.4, 19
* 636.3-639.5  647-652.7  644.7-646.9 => -0.041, 11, 15.4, 16.8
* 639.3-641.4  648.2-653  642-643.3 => 0.056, 13.6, 13.7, 17.1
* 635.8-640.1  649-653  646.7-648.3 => -0.058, 11.2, 16.6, 17.4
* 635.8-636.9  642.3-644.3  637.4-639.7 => 0.120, 11.4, 10.9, 13.9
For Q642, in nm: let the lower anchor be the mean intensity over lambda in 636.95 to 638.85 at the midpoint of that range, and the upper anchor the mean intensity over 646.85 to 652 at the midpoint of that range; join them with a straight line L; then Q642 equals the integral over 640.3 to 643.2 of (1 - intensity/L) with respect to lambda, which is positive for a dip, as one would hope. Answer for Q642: -0.30 nm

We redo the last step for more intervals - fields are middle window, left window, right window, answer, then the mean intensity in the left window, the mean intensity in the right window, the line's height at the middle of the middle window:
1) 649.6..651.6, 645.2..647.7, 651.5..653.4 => 0.08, 16.1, 18.8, 18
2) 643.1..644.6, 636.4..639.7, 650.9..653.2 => -0.04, 11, 18.4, 14.1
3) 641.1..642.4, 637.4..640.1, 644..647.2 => -0.07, 11.1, 15.6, 13.1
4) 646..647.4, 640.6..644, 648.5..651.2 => -0.07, 13.9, 16.4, 15.4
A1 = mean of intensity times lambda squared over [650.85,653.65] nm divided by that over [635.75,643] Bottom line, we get 1.6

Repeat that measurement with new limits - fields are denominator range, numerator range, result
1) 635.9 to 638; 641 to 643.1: 1.23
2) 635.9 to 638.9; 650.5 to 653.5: 1.79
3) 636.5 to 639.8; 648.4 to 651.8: 1.55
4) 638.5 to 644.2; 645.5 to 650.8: 1.24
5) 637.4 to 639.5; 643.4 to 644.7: 1.40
